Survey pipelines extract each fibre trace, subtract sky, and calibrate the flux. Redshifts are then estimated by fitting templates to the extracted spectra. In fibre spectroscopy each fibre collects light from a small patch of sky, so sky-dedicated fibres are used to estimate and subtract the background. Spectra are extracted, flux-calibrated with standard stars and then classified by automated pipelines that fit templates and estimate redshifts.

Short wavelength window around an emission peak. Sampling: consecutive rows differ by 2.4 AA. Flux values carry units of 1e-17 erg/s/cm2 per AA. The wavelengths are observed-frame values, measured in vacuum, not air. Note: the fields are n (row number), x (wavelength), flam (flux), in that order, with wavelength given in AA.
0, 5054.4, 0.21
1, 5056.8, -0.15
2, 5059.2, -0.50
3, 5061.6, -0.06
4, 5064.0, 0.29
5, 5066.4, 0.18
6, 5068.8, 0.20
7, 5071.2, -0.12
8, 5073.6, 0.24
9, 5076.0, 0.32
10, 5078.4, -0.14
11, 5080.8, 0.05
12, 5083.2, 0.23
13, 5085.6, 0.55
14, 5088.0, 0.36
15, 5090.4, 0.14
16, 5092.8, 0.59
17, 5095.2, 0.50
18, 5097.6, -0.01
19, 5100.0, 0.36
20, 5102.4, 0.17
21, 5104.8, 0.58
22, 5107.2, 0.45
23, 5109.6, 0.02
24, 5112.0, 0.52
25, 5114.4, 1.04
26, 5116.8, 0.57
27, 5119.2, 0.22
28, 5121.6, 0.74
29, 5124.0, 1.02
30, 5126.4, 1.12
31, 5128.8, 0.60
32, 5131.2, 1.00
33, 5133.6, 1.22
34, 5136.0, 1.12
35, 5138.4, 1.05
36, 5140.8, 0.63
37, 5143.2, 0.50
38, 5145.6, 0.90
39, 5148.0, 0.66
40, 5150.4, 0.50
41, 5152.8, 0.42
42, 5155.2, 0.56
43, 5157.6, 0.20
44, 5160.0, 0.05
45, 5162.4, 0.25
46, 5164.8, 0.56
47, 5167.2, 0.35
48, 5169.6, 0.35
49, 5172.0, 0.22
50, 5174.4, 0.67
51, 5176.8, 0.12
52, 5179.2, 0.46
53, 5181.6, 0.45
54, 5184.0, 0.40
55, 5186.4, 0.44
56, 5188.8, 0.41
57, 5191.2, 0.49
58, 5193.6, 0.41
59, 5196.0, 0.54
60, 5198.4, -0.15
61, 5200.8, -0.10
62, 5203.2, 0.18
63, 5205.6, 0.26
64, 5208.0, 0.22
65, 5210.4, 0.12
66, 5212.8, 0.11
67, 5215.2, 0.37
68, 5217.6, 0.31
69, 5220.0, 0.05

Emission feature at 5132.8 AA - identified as C IV 1549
